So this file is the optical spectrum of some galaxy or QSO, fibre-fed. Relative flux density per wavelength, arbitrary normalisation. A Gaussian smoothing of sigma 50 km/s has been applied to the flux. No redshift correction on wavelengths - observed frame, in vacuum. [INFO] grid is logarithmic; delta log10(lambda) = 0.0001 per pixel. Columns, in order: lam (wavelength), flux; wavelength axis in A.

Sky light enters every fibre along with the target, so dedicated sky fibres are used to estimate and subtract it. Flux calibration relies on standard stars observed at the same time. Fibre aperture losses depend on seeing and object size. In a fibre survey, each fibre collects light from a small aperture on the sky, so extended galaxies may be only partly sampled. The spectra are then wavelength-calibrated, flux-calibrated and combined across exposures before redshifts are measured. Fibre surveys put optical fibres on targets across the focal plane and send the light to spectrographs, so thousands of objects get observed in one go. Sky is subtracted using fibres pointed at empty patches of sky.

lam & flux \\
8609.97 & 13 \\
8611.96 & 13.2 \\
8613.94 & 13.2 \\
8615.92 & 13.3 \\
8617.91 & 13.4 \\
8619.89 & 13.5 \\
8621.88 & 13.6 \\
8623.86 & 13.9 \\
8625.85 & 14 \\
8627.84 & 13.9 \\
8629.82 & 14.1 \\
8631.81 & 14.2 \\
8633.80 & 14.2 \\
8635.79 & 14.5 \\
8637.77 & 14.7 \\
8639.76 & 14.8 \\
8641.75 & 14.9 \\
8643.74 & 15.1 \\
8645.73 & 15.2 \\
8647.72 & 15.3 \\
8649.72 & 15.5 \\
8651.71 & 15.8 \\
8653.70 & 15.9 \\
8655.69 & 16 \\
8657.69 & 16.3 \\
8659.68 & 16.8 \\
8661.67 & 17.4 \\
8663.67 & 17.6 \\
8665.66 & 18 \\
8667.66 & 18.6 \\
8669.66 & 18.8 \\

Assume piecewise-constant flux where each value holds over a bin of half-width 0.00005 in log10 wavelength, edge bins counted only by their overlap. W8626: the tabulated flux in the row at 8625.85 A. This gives 14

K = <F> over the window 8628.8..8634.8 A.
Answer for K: 14.2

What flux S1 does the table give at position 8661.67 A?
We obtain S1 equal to 17.4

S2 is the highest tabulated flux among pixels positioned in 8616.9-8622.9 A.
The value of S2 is 13.6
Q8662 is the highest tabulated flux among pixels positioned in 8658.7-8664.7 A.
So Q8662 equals 17.6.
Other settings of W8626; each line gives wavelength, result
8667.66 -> 18.6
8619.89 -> 13.5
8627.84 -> 13.9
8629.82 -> 14.1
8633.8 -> 14.2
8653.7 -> 15.9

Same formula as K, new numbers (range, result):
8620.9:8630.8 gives 13.9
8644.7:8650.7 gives 15.3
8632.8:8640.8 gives 14.6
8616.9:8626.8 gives 13.7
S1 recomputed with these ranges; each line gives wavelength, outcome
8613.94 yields 13.2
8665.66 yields 18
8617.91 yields 13.4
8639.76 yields 14.8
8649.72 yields 15.5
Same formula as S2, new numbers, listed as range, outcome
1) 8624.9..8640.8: 14.8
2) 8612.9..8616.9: 13.3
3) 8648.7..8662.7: 17.4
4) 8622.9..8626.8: 14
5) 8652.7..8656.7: 16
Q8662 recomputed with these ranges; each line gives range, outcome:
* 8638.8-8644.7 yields 15.1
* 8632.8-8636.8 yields 14.5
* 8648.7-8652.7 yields 15.8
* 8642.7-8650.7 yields 15.5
